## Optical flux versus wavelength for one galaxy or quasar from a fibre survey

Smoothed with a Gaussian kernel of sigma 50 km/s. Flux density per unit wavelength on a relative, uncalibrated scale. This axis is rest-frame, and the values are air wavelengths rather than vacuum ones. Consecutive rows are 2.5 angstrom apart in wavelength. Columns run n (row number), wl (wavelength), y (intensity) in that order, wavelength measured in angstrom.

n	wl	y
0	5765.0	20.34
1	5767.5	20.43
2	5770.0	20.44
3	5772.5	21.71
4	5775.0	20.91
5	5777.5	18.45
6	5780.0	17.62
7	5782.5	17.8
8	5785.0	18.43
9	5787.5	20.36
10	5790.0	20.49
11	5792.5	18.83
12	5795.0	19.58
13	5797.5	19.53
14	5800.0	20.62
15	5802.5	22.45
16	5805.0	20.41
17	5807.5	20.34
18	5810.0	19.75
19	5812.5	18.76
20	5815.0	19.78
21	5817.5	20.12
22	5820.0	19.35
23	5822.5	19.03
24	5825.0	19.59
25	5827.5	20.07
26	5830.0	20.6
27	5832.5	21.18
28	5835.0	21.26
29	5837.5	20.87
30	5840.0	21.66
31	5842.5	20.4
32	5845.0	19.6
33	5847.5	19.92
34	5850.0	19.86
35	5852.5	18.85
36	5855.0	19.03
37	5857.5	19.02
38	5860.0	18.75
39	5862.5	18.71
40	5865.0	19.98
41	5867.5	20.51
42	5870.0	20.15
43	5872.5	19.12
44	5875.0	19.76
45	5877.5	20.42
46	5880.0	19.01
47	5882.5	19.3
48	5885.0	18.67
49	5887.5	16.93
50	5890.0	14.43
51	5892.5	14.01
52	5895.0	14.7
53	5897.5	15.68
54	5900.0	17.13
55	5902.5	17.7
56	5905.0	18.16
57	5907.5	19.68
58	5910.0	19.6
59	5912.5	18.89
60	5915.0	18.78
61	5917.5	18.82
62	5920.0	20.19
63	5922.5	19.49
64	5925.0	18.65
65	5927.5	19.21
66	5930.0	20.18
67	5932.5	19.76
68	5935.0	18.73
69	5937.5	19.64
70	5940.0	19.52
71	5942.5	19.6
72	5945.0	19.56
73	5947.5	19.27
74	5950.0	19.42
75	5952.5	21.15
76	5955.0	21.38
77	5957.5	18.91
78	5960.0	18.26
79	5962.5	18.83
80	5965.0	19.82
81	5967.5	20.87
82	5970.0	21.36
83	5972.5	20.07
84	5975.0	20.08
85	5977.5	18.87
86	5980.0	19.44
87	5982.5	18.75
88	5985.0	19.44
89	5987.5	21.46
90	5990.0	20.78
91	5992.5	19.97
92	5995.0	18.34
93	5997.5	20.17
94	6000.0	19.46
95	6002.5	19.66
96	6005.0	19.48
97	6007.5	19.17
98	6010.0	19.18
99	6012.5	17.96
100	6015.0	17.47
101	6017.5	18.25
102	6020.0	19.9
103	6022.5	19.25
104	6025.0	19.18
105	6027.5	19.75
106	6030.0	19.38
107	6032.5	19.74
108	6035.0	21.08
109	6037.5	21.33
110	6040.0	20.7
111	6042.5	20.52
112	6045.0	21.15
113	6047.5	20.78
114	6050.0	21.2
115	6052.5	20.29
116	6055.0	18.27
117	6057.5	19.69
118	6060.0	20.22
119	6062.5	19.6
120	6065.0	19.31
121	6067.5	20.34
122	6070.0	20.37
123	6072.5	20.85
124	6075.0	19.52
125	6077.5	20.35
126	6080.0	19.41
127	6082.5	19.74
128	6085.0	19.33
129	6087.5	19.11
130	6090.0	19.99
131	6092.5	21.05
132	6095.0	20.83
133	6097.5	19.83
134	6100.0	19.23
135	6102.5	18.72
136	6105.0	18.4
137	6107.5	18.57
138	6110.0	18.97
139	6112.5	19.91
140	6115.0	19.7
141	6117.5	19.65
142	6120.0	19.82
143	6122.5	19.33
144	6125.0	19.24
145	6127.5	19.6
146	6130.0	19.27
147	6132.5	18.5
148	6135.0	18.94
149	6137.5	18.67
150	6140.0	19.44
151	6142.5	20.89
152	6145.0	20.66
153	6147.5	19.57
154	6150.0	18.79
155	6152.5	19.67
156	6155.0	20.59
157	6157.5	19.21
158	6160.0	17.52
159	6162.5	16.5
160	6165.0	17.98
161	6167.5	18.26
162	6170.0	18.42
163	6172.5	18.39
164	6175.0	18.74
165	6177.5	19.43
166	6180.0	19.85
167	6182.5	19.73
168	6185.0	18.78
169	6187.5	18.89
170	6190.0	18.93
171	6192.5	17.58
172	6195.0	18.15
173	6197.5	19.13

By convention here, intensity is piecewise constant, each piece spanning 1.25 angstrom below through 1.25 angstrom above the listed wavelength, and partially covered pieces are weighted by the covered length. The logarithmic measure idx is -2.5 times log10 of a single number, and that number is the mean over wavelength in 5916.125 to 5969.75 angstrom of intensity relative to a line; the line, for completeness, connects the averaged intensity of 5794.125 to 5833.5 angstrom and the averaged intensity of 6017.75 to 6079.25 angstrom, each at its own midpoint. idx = 0.025 mag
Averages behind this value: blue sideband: 20.1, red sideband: 20.1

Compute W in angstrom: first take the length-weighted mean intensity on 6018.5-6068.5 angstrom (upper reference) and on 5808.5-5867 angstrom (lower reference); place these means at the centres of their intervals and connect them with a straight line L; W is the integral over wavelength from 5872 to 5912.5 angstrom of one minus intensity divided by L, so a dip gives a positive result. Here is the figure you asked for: 4.3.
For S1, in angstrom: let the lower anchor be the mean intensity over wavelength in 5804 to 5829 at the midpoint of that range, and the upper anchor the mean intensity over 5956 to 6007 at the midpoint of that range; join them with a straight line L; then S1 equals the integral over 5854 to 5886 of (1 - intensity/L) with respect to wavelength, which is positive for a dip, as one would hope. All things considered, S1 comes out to 0.5 angstrom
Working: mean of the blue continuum 19.7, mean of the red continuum 19.7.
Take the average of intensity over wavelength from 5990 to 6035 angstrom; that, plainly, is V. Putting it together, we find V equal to 19.3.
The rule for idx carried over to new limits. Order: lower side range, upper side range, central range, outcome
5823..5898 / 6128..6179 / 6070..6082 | -0.06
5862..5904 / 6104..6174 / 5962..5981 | -0.09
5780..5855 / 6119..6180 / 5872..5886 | 0.02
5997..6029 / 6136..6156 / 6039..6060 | -0.06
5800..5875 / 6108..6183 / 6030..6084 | -0.04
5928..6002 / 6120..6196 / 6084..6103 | -0.03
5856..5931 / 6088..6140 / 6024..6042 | -0.06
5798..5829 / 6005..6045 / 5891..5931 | 0.10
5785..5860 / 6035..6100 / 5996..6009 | 0.03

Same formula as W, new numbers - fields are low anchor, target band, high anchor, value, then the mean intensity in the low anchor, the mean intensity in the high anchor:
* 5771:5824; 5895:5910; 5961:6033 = 1.55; 19.7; 19.5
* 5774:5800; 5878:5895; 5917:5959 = 2.15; 19.3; 19.6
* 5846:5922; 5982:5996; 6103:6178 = -0.83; 18.5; 19.1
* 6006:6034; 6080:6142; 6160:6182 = -2.49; 19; 18.4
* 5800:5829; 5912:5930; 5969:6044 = 0.54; 20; 19.7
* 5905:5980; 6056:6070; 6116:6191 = -0.39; 19.6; 19.1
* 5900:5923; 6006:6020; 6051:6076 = 0.71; 18.9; 19.9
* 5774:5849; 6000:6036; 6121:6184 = 0.33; 19.9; 19.1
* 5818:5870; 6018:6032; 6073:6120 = 0.18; 19.9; 19.6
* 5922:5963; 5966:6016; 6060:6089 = 0.05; 19.5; 19.8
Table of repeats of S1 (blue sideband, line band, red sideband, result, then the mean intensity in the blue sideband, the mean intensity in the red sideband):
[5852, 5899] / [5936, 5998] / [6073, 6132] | -3.36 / 18.2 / 19.5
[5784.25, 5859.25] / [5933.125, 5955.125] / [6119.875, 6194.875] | -0.10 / 20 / 19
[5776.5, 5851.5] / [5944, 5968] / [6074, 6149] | 0.01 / 19.9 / 19.5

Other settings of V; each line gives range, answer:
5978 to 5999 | 19.8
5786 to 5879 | 20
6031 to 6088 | 20.1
